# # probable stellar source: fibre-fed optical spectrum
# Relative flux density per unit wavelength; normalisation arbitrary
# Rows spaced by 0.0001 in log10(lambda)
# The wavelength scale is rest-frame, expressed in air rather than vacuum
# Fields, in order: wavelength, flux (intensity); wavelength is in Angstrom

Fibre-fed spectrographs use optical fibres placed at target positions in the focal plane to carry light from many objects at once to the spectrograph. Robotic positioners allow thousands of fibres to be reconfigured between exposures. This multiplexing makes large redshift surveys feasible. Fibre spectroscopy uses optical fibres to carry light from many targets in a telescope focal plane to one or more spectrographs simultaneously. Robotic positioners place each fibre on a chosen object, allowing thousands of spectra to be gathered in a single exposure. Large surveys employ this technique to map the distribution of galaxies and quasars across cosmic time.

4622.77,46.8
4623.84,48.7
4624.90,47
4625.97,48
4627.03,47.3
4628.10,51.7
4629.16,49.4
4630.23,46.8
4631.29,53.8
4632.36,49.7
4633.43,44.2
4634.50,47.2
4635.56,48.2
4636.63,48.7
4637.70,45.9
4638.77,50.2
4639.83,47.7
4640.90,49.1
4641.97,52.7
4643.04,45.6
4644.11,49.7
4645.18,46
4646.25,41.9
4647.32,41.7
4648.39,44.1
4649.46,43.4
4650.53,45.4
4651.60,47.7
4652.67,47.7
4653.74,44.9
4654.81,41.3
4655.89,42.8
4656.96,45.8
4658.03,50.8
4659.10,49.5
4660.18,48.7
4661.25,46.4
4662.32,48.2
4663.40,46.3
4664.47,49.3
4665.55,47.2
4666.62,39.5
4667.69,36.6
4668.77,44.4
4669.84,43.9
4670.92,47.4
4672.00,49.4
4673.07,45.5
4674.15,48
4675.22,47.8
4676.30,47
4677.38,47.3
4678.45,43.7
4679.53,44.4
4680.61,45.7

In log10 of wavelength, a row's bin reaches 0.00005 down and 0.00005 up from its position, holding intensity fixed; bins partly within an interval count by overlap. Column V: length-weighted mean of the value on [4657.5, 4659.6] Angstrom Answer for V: 50.2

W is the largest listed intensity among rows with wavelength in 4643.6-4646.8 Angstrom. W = 49.7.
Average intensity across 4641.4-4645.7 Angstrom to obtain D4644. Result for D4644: 48.5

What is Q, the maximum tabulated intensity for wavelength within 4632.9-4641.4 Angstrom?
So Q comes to 50.2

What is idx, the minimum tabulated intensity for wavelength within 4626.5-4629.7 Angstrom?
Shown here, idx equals 47.3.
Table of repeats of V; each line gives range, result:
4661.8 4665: 47.9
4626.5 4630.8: 48.9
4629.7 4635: 48.3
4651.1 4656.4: 44.8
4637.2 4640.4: 48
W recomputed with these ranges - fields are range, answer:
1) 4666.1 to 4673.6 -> 49.4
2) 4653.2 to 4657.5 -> 45.8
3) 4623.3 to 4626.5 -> 48.7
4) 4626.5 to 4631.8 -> 53.8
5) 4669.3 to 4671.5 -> 47.4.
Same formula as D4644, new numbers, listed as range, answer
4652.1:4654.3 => 46.4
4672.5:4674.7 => 47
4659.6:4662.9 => 47.7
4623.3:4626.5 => 47.9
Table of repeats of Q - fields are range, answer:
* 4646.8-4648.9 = 44.1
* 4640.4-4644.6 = 52.7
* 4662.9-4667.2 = 49.3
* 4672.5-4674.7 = 48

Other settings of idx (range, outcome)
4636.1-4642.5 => 45.9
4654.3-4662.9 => 41.3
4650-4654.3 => 44.9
